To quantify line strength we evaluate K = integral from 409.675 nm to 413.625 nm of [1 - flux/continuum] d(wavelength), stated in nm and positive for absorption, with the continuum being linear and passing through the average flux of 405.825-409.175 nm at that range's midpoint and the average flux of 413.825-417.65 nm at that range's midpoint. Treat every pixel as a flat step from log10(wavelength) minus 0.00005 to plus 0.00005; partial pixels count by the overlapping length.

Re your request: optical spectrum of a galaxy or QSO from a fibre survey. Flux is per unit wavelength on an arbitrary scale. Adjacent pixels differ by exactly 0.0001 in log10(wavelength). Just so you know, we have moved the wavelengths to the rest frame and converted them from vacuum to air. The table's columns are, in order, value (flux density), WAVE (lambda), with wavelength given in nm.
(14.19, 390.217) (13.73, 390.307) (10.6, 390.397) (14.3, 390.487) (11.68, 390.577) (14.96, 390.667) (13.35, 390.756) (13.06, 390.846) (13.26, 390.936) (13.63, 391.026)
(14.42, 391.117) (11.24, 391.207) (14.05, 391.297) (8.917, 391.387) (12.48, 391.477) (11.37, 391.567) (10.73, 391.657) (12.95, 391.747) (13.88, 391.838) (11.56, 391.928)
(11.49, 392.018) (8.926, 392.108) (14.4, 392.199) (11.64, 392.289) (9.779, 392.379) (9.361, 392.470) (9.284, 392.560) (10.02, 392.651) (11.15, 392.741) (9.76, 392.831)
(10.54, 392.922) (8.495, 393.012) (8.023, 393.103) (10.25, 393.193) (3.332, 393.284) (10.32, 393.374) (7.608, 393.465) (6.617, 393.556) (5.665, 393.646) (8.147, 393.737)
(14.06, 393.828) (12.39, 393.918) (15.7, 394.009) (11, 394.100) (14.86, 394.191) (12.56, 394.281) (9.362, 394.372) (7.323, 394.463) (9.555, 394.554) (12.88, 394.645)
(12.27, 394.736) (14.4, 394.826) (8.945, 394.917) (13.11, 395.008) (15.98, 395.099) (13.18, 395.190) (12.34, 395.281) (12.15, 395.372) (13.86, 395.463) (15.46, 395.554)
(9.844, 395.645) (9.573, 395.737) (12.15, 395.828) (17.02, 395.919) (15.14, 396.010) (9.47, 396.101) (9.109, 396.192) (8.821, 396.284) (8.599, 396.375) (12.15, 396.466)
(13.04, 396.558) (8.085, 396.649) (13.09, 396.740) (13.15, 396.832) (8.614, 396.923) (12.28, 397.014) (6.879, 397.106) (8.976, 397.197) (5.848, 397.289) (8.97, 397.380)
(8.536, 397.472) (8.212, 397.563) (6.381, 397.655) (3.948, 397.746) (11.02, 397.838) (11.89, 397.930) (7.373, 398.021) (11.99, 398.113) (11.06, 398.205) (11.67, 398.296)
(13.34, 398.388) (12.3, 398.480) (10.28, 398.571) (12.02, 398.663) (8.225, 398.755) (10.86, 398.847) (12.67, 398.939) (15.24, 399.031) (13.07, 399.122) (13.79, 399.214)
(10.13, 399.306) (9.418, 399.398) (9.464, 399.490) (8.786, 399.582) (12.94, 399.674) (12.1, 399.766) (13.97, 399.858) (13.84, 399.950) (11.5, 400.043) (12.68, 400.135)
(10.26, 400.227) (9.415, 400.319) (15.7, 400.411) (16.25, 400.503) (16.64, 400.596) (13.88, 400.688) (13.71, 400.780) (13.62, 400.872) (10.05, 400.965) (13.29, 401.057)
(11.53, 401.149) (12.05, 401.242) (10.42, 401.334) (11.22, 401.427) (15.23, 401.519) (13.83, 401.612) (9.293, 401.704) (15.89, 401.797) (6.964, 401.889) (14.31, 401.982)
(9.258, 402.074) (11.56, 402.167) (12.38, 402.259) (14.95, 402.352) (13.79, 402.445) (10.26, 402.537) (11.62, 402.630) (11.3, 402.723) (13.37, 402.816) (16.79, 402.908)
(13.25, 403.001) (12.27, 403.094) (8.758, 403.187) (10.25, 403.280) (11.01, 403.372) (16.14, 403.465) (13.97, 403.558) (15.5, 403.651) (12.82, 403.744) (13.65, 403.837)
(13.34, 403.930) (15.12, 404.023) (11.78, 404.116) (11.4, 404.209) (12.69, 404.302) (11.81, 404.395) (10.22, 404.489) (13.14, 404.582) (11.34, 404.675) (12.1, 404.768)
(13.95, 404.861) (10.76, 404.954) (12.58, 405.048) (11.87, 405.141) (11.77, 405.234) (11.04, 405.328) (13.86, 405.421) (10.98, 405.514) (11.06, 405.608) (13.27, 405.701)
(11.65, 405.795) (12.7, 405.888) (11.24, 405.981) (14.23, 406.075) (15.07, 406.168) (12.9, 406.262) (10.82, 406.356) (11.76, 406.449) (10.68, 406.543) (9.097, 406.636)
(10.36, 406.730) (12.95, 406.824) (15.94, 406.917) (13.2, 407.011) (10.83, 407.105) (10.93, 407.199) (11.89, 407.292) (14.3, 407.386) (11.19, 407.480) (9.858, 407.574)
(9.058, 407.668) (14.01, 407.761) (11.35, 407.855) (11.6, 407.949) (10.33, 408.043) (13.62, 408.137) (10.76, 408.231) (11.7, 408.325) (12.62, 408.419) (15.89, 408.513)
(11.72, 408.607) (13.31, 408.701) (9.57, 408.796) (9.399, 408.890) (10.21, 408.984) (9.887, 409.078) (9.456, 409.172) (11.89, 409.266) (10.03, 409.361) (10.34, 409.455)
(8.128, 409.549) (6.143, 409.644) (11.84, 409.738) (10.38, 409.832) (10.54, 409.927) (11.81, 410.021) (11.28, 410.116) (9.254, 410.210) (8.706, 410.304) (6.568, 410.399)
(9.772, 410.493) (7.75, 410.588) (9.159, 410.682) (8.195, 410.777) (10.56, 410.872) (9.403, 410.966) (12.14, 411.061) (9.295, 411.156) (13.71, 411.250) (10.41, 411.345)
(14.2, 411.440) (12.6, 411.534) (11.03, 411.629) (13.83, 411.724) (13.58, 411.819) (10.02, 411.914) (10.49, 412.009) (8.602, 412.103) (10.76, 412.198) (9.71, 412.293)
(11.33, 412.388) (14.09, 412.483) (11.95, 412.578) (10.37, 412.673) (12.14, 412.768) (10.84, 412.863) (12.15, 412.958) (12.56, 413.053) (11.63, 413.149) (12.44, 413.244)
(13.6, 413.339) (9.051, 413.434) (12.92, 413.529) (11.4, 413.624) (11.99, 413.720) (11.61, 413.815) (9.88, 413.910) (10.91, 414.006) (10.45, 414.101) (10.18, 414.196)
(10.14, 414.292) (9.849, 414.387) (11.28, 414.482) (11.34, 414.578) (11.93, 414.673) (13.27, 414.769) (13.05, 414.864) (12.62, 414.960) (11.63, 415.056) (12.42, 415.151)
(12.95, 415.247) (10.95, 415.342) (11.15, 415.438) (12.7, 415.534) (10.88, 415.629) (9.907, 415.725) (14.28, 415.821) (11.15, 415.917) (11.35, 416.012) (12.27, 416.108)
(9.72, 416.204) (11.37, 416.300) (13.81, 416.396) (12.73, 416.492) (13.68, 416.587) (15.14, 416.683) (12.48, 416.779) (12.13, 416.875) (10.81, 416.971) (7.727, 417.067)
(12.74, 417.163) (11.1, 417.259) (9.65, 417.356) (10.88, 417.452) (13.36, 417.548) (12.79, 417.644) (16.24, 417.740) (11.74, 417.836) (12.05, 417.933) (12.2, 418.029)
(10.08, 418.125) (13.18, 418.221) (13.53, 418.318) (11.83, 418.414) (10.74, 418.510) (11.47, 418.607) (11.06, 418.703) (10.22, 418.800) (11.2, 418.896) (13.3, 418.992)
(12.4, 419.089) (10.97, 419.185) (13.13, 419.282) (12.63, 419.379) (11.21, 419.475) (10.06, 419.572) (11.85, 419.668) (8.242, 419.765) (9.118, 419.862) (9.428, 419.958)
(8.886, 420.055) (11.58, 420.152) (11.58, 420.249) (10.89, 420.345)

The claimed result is 0.25 nm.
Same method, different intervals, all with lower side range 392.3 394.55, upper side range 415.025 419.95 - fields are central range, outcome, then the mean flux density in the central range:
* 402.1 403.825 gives -0.35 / 12.8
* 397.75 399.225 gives -0.17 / 11.4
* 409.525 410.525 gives 0.15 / 9.52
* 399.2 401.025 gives -0.35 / 12.4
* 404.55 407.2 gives -0.32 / 12.2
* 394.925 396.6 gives -0.36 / 12.2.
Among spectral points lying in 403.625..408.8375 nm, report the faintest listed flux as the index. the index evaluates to 9.058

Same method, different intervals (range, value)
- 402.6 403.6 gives 8.758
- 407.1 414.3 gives 6.143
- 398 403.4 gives 6.964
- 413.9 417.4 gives 7.727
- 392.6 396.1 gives 3.332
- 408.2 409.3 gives 9.399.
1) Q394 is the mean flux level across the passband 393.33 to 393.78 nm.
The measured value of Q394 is 7.65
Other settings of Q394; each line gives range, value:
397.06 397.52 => 7.85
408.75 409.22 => 9.73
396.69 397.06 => 11.7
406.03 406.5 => 12.9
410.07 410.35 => 9.78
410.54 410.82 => 8.36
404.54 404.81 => 12.2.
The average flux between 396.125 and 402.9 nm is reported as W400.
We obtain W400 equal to 11.4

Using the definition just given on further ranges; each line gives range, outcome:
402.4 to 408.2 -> 12.3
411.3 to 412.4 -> 11.4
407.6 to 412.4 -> 10.7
